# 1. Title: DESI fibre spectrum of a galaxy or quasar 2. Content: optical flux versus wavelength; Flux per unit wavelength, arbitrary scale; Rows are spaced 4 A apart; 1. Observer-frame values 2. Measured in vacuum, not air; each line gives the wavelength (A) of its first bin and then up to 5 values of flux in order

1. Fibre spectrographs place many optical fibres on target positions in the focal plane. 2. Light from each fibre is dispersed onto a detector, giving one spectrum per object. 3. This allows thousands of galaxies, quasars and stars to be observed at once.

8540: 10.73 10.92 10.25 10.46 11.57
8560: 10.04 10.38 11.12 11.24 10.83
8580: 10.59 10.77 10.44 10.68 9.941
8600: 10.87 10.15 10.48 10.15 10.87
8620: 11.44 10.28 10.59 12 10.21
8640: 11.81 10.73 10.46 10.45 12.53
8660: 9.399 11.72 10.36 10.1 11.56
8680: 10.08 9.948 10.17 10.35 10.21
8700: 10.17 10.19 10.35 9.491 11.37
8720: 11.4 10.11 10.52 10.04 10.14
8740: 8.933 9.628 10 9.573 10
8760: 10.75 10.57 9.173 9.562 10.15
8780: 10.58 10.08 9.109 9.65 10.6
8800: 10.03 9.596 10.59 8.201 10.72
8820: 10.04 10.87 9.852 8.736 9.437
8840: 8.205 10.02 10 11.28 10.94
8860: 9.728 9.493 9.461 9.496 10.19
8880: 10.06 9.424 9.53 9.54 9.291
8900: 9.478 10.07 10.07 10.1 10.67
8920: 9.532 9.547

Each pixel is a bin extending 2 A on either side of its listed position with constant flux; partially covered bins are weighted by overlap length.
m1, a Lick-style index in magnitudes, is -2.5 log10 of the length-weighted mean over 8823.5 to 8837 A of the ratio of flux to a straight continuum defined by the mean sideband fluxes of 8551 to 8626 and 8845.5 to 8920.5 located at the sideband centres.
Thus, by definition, 0.05 mag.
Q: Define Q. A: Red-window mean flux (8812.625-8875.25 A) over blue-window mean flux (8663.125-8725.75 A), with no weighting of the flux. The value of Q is 0.9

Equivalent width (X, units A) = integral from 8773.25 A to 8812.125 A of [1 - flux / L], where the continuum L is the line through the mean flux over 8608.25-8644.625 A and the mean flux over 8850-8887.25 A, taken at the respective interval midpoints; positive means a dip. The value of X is 1.3 A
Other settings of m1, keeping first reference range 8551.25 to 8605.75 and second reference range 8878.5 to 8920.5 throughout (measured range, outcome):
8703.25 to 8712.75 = 0.027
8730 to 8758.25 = 0.049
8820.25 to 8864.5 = 0.007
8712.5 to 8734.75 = -0.033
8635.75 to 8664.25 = -0.045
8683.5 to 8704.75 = 0.017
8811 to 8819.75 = 0.034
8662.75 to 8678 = -0.049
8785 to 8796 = 0.047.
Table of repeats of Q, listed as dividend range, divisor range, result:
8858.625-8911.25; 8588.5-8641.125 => 0.91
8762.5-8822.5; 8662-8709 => 0.95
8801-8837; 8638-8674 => 0.90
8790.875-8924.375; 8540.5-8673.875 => 0.92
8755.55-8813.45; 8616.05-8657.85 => 0.90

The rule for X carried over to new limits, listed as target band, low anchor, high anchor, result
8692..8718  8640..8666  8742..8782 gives 0.49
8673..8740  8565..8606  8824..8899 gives -0.54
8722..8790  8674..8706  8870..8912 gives 1.35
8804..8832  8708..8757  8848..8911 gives 0.16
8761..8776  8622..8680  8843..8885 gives 0.73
